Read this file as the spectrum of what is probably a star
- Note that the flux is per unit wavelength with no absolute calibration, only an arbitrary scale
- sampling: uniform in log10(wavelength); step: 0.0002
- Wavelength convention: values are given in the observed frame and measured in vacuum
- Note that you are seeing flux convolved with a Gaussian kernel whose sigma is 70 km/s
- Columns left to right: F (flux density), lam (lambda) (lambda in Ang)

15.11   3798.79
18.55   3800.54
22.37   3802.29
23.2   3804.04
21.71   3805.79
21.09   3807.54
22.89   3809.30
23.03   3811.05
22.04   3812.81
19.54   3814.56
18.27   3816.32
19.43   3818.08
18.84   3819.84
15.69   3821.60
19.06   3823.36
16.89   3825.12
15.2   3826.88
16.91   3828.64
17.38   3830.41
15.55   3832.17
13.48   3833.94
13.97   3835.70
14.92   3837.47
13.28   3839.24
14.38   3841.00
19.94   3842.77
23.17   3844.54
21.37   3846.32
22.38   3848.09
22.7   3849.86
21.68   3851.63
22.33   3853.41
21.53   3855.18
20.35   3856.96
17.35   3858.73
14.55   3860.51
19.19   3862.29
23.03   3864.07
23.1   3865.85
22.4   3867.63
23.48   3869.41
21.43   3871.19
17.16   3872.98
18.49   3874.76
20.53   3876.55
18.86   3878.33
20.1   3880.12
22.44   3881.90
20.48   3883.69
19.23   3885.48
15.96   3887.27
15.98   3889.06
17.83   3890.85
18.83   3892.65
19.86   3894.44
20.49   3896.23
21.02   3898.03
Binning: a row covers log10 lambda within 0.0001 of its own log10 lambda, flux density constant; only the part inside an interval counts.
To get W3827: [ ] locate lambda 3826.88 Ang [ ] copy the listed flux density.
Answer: 15.2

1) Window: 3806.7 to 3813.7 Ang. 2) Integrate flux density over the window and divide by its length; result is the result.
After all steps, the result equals 22.3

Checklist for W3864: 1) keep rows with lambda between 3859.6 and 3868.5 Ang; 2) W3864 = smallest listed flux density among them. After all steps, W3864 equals 14.55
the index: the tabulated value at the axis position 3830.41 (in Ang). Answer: 17.38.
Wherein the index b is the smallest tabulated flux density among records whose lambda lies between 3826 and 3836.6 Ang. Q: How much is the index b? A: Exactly 13.48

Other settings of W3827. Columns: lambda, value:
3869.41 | 23.48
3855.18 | 21.53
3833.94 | 13.48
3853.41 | 22.33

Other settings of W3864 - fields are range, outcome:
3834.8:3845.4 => 13.28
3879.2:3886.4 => 19.23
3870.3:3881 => 17.16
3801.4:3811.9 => 21.09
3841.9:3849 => 19.94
